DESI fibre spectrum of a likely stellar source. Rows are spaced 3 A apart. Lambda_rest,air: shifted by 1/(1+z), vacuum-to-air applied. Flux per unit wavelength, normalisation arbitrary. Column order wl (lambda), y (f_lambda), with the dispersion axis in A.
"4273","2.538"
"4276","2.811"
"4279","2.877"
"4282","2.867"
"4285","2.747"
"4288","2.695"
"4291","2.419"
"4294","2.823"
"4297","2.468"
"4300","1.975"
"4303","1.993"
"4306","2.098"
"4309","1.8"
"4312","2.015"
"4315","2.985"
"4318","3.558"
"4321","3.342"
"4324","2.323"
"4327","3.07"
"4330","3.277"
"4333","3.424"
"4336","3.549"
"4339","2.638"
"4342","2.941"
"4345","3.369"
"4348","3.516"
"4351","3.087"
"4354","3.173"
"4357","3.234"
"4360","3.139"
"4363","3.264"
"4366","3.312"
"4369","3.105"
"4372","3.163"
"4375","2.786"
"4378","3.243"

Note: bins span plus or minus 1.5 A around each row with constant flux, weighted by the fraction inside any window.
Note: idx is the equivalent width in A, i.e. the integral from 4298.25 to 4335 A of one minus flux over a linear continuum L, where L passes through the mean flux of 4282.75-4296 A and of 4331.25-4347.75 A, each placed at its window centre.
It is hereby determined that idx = 3.9 A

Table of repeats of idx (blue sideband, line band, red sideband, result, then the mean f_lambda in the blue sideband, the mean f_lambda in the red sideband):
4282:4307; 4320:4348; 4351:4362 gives -2.1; 2.44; 3.17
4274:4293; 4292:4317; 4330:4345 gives 5.2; 2.73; 3.18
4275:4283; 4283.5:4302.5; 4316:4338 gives 2.9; 2.85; 3.2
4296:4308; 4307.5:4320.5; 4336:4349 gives -1.1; 2.11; 3.15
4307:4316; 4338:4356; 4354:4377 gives -2.0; 2.22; 3.15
